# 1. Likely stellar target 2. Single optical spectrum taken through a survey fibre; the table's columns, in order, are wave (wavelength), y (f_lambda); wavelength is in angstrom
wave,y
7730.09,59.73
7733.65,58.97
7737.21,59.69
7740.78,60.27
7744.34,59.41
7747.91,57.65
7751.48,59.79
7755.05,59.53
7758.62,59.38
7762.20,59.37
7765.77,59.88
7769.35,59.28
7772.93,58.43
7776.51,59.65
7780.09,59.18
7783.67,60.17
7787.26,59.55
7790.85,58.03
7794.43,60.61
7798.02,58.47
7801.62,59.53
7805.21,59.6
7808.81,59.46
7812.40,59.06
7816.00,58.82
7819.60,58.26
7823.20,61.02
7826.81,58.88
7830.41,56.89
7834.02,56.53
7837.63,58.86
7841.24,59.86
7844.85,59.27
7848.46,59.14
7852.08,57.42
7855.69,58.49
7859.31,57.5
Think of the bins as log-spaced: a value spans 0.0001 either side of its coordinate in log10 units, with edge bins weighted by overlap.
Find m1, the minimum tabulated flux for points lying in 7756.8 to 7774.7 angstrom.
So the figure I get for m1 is 58.43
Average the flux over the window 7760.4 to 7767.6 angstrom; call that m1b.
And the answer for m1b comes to 59.6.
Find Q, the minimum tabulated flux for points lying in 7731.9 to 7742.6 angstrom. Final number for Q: 58.97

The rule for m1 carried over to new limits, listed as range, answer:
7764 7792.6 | 58.03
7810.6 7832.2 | 56.89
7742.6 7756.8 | 57.65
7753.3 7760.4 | 59.38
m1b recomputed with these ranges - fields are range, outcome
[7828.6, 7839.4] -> 57.4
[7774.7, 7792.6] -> 59.3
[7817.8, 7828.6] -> 59.4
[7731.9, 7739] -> 59.3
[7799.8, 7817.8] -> 59.3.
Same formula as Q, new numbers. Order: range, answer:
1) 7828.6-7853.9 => 56.53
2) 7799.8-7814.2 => 59.06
